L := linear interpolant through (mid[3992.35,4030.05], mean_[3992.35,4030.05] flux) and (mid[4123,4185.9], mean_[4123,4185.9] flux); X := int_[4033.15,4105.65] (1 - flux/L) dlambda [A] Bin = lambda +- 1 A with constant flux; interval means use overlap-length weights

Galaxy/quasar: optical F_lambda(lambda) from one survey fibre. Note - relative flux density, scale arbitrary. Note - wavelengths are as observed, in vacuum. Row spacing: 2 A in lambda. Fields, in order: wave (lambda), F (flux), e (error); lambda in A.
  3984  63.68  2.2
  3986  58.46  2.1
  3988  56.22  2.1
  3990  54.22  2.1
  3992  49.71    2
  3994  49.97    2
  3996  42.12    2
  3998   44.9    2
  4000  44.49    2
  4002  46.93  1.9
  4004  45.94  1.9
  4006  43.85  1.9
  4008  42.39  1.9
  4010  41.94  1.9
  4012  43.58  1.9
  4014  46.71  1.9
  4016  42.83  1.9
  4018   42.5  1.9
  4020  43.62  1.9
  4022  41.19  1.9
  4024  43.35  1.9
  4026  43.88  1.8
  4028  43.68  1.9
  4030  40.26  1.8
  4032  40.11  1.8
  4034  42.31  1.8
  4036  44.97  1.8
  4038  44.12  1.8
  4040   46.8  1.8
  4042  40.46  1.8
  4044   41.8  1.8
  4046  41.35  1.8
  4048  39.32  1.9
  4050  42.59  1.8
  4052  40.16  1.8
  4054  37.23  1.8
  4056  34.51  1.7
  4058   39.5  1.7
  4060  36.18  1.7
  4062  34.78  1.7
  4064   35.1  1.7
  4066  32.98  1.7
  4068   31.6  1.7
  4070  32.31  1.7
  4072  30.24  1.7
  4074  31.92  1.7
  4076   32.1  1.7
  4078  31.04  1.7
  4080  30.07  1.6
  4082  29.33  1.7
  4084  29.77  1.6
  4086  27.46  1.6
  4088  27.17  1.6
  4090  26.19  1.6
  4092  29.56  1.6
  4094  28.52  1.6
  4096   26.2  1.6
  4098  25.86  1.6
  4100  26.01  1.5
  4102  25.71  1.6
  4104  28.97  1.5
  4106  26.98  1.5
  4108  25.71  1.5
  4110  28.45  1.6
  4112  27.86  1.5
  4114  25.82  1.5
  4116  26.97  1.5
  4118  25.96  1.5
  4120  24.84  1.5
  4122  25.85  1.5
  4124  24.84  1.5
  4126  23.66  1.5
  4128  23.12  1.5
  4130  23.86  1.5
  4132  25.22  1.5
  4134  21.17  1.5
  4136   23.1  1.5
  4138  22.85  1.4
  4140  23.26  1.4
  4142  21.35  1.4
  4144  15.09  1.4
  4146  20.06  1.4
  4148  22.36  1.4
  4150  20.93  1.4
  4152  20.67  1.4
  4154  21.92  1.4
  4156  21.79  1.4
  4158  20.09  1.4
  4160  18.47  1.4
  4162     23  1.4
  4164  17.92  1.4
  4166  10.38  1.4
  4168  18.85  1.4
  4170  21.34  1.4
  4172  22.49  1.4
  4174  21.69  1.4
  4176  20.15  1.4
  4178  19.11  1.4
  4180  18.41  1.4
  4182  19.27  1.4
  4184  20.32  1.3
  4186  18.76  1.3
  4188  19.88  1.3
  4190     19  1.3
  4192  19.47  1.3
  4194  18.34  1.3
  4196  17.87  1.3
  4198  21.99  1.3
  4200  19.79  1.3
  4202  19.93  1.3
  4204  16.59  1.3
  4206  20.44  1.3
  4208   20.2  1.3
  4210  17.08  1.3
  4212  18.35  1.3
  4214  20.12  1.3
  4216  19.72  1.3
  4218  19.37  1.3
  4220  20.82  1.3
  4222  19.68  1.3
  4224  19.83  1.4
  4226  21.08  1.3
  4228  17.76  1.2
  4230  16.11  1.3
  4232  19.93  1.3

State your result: 2.0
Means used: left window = 44.1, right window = 20.8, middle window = 33.9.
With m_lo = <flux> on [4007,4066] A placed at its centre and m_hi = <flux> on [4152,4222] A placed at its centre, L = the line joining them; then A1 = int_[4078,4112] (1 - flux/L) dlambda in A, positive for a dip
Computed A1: 5.2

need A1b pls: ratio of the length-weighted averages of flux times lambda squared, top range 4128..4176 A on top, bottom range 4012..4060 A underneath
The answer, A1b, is 0.53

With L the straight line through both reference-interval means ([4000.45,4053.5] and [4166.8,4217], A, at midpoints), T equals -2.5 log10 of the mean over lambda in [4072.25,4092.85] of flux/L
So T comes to 0.19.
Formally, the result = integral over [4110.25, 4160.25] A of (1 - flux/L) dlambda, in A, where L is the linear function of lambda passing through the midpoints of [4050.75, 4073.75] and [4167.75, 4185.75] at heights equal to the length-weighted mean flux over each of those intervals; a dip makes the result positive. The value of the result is 5.0 A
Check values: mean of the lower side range 34.9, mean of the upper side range 20.2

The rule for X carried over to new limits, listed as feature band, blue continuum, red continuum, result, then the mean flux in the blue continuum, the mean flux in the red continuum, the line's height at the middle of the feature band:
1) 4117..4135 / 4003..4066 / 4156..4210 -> 2.30 A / 41.4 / 19.4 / 27.8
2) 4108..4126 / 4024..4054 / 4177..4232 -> 3.00 A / 42.1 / 19.2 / 31.3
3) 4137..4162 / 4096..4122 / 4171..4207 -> 2.40 A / 26.6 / 19.6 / 23.1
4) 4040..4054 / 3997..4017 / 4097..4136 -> -1.34 A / 44.4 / 25.6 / 37.5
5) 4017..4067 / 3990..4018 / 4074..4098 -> -3.82 A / 45.3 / 28.9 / 37.7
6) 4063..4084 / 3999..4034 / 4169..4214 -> 2.38 A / 43.3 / 19.6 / 35.6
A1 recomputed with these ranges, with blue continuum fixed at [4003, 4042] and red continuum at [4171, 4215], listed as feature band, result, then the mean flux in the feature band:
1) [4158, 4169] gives 2.7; 17.9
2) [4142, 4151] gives 2.1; 19.8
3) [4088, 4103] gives 2.8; 26.9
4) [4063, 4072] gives 1.1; 32.7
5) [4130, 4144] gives 2.6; 22.3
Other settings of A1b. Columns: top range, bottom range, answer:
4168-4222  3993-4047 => 0.49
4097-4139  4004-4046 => 0.62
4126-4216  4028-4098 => 0.60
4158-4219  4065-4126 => 0.72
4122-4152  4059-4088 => 0.73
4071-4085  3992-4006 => 0.69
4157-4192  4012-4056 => 0.49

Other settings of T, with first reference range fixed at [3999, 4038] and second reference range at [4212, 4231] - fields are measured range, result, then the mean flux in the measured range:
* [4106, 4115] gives 0.20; 27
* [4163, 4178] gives 0.31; 19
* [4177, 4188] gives 0.24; 19.2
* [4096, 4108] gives 0.25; 26.6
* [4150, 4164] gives 0.28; 20.8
